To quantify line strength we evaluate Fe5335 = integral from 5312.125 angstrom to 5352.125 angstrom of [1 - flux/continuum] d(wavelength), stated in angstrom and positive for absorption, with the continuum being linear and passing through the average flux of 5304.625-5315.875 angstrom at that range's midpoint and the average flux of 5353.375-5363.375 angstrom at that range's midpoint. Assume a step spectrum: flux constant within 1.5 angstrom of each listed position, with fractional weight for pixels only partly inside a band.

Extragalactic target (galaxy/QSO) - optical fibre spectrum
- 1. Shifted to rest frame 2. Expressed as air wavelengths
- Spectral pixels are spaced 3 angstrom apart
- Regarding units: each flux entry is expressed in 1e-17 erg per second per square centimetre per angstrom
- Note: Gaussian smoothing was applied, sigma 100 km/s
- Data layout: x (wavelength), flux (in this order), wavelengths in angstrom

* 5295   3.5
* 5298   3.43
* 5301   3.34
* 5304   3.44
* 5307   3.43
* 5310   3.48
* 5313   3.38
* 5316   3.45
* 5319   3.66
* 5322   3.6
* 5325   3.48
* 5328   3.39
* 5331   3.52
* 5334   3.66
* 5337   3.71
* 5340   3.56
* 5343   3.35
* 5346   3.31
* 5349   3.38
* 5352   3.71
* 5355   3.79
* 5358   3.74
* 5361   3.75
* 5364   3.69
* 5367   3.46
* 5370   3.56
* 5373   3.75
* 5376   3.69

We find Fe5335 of 0.78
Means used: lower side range 3.43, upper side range 3.75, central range 3.51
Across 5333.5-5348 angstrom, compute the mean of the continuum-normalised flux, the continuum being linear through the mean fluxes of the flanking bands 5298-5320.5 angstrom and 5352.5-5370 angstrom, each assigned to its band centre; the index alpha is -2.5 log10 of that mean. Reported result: 0.03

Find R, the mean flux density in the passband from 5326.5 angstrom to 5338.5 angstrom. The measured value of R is 3.57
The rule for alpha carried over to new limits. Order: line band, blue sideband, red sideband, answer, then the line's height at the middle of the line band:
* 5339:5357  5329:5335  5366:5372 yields 0.01 mag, 3.55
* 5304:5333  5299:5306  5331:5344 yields 0.00 mag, 3.48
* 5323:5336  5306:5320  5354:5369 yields 0.01 mag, 3.54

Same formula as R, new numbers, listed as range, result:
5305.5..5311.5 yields 3.46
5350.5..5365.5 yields 3.74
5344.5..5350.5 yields 3.35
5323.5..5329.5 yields 3.44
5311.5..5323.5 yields 3.52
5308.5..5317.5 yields 3.44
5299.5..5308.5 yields 3.4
